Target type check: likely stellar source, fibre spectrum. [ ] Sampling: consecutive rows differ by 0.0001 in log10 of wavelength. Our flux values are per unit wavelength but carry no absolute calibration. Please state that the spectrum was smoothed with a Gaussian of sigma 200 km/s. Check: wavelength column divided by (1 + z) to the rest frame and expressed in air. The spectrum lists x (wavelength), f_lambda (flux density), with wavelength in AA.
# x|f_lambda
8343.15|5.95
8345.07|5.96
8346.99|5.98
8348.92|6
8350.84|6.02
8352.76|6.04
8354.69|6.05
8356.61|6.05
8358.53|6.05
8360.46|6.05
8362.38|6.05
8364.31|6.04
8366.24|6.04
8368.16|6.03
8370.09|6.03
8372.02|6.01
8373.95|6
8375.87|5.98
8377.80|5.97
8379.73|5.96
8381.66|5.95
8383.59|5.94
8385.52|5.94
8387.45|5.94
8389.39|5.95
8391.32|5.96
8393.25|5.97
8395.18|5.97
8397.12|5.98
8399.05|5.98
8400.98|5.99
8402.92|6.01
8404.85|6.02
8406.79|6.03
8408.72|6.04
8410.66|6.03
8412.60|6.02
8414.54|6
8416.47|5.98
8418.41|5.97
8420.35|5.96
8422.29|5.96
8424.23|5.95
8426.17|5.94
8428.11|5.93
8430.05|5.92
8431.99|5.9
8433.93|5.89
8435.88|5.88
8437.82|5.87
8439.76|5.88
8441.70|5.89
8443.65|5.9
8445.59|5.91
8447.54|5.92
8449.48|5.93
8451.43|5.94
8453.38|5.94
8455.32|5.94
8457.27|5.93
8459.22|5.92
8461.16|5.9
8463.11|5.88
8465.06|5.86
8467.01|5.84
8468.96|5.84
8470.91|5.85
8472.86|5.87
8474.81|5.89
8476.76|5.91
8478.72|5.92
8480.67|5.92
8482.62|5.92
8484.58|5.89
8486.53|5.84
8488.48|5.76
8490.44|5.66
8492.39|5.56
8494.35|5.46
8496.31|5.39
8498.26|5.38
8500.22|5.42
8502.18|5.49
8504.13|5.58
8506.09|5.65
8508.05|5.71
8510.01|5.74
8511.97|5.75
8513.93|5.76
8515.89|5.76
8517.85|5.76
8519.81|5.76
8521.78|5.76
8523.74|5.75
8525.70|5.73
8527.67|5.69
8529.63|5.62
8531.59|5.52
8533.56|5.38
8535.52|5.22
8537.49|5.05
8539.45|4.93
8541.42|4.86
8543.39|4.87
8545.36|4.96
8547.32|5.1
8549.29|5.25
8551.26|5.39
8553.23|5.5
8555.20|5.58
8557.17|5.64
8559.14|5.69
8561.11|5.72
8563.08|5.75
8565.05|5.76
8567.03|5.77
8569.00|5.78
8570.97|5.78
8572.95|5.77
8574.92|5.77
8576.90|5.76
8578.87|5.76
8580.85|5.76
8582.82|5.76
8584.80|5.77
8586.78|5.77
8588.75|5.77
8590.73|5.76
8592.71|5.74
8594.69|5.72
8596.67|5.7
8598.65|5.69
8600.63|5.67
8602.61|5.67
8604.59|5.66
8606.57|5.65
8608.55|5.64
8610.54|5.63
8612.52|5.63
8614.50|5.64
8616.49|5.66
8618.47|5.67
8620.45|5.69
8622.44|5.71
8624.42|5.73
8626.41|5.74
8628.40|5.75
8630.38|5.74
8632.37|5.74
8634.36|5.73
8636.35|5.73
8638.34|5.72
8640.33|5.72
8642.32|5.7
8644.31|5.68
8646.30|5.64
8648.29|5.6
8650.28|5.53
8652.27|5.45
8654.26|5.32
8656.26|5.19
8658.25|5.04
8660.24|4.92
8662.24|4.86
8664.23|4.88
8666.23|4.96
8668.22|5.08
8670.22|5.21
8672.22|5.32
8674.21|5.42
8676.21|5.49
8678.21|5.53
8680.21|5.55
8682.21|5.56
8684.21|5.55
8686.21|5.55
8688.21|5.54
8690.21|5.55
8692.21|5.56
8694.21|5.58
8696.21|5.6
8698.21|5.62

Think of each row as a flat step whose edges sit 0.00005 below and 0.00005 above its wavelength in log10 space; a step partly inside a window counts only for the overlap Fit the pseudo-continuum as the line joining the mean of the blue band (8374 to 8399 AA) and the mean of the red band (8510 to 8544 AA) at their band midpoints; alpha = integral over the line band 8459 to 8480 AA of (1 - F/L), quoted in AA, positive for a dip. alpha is -0.7 AA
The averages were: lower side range 5.96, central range 5.88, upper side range 5.49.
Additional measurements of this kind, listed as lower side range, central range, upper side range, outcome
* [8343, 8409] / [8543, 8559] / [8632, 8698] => 1.0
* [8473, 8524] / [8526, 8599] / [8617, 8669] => 0.8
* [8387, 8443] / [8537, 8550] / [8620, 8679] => 1.6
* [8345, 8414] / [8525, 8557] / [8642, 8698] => 2.1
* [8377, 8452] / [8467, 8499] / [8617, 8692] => 0.3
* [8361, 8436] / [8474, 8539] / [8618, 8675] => 1.2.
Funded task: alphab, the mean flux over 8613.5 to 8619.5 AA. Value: 5.66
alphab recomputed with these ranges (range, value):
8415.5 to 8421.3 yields 5.97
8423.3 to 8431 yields 5.94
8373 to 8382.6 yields 5.98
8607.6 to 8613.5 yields 5.63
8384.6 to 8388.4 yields 5.94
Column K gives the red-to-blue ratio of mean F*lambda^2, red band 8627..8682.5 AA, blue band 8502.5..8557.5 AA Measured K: 1.02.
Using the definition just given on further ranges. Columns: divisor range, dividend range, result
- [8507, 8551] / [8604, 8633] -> 1.07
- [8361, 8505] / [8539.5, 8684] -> 0.98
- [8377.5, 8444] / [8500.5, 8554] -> 0.94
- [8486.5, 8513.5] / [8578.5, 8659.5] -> 1.04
